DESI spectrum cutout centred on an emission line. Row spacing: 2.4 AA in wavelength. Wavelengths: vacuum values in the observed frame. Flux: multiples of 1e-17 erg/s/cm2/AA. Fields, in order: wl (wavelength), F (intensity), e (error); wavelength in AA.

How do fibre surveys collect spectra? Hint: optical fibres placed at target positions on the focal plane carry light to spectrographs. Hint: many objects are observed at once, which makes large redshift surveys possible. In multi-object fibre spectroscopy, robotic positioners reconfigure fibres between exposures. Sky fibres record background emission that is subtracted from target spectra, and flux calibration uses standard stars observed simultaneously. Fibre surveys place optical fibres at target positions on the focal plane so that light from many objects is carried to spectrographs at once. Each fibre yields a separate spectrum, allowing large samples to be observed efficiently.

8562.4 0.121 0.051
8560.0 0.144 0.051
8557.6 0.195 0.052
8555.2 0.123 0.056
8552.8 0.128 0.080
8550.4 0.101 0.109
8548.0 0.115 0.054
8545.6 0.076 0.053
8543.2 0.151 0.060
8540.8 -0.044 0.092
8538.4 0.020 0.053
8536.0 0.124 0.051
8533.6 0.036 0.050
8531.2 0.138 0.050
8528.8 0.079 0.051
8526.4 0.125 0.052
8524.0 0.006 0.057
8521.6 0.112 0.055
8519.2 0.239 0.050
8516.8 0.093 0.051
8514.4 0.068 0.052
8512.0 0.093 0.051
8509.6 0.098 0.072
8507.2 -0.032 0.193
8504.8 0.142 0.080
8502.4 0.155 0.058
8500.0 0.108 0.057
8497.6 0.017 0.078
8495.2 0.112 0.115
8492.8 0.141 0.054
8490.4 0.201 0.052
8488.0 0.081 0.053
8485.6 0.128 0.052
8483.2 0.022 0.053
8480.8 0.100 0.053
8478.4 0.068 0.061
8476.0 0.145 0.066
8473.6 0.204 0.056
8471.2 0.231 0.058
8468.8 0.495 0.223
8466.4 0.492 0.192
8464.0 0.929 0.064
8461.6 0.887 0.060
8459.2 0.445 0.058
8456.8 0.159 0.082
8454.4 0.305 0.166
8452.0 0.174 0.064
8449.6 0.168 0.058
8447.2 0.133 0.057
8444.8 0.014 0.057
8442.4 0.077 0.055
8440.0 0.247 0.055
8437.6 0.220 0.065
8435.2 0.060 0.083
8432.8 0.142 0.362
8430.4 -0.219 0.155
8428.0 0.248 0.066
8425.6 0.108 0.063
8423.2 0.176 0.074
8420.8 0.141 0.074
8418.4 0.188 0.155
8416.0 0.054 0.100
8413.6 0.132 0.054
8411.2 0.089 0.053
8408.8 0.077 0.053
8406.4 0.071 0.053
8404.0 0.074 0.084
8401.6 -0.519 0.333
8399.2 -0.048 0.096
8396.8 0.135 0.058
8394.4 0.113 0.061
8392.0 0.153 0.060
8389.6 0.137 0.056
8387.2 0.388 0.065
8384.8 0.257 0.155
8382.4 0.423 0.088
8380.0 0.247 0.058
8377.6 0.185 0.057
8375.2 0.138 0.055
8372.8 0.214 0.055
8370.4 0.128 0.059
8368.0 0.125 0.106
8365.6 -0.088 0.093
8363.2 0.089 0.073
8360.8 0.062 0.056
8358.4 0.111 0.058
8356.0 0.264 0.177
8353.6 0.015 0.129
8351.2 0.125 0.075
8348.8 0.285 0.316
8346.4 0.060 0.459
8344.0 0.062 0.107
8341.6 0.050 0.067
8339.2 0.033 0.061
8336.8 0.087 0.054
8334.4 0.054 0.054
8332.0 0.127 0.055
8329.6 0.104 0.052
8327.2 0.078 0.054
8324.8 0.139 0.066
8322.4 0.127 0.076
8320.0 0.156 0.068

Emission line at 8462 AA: [O III] 5007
